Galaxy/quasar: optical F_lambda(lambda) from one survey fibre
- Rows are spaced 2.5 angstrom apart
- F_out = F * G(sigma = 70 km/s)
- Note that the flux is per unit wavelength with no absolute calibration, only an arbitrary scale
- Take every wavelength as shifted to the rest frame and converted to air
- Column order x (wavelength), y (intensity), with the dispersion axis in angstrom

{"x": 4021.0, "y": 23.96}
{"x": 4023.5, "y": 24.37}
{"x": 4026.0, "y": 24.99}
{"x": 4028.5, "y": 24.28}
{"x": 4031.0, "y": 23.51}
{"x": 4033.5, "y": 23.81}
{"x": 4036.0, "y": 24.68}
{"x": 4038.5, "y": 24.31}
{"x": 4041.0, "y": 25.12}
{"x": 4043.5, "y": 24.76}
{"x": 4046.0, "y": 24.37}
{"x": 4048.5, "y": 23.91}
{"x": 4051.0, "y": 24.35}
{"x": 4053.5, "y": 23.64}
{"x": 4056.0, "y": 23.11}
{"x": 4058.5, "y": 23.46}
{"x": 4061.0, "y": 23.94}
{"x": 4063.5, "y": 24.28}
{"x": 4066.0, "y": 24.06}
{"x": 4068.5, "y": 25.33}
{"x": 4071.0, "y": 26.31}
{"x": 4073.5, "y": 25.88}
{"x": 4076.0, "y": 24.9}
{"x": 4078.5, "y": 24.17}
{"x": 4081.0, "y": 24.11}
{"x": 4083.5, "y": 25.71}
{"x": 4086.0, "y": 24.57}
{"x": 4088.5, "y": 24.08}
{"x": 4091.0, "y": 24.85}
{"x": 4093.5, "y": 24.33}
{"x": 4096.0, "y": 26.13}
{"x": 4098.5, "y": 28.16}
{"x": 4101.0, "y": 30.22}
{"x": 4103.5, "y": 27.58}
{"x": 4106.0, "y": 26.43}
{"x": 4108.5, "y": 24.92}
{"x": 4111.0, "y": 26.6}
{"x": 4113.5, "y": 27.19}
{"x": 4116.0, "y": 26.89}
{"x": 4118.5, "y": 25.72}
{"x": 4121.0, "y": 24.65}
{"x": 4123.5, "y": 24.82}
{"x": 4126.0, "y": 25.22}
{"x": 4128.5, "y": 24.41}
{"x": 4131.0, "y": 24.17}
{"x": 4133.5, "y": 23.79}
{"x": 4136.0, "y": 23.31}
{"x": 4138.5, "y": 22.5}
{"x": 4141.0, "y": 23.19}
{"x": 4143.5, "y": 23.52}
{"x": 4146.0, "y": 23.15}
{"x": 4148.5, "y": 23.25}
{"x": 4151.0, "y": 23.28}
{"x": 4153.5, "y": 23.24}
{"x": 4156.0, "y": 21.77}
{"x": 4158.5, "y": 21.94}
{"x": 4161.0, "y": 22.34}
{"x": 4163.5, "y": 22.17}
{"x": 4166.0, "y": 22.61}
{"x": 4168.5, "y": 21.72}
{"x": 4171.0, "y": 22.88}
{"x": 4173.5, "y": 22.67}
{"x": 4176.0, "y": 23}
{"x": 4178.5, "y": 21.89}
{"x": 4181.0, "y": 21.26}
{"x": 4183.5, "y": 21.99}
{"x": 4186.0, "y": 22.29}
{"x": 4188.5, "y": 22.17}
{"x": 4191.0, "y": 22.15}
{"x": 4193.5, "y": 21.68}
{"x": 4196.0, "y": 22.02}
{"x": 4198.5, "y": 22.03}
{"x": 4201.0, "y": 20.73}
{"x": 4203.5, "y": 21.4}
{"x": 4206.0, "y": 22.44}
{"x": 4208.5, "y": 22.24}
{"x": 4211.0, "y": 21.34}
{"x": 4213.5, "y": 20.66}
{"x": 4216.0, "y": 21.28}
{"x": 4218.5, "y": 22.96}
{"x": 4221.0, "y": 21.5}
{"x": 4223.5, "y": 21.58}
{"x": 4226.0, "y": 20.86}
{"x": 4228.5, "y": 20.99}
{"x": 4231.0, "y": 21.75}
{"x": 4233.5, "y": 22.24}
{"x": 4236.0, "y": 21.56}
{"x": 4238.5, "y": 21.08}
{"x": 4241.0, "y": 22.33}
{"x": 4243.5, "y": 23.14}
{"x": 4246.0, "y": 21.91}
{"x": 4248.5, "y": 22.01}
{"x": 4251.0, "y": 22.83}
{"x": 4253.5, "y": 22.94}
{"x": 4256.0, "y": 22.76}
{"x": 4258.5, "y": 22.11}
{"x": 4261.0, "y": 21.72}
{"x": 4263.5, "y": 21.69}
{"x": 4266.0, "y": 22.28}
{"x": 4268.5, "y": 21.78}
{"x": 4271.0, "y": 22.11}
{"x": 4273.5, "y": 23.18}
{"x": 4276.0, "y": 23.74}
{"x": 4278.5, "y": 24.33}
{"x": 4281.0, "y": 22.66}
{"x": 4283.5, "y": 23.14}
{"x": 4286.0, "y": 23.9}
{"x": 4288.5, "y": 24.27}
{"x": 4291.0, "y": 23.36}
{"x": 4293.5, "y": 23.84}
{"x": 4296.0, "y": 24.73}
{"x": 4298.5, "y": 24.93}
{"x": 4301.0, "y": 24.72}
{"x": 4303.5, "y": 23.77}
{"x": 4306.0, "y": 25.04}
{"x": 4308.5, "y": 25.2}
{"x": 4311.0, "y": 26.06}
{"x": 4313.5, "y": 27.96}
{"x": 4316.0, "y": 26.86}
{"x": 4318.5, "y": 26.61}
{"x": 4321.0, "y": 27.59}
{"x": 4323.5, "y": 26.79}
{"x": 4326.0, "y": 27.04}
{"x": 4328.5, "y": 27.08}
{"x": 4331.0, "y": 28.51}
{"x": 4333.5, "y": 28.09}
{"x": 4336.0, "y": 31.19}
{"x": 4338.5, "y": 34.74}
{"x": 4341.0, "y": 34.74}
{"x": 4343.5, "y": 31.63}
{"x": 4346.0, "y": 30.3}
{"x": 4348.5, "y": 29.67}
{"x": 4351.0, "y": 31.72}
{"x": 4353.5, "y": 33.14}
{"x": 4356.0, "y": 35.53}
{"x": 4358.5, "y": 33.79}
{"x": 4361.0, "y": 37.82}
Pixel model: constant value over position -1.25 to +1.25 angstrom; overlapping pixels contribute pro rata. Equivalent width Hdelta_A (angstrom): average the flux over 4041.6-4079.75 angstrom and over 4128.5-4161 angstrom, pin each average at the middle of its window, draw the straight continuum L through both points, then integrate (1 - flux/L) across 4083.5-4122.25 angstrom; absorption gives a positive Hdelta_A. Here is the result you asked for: -3.86 angstrom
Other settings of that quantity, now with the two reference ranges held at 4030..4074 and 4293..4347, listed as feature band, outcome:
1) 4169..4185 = 2.2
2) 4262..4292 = 4.5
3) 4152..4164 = 1.6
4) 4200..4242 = 7.7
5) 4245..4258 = 2.1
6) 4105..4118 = -0.7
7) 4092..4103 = -1.0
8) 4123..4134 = 0.3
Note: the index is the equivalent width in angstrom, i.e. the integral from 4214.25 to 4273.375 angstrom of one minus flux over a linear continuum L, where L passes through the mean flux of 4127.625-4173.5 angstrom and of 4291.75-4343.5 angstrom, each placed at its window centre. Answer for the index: 7.9 angstrom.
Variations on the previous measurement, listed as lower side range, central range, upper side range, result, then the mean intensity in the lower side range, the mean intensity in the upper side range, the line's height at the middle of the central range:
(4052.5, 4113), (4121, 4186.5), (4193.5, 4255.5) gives 1.67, 25.3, 21.8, 23.6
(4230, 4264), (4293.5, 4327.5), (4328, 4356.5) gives 2.91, 22.2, 31.4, 28.3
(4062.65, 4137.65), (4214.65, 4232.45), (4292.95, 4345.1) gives 3.38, 25.4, 27.5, 26.6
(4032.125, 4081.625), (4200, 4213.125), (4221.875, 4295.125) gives 0.80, 24.4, 22.5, 23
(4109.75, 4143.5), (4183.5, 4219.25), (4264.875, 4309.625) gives 3.64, 24.8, 23.7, 24.3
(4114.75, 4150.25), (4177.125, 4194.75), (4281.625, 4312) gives 1.68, 24.2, 24.4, 24.2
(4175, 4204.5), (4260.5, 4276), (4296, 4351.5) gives 1.96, 21.9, 28.1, 25.5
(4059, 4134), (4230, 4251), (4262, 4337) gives 2.60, 25.4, 25.1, 25.2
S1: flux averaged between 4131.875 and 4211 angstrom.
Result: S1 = 22.4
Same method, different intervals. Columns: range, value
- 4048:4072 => 24.2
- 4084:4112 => 26.2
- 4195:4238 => 21.6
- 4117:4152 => 24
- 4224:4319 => 23.3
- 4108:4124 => 25.9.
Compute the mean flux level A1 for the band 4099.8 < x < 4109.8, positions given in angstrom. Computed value 27.3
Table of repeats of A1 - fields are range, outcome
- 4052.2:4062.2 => 23.5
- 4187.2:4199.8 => 22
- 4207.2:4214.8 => 21.4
